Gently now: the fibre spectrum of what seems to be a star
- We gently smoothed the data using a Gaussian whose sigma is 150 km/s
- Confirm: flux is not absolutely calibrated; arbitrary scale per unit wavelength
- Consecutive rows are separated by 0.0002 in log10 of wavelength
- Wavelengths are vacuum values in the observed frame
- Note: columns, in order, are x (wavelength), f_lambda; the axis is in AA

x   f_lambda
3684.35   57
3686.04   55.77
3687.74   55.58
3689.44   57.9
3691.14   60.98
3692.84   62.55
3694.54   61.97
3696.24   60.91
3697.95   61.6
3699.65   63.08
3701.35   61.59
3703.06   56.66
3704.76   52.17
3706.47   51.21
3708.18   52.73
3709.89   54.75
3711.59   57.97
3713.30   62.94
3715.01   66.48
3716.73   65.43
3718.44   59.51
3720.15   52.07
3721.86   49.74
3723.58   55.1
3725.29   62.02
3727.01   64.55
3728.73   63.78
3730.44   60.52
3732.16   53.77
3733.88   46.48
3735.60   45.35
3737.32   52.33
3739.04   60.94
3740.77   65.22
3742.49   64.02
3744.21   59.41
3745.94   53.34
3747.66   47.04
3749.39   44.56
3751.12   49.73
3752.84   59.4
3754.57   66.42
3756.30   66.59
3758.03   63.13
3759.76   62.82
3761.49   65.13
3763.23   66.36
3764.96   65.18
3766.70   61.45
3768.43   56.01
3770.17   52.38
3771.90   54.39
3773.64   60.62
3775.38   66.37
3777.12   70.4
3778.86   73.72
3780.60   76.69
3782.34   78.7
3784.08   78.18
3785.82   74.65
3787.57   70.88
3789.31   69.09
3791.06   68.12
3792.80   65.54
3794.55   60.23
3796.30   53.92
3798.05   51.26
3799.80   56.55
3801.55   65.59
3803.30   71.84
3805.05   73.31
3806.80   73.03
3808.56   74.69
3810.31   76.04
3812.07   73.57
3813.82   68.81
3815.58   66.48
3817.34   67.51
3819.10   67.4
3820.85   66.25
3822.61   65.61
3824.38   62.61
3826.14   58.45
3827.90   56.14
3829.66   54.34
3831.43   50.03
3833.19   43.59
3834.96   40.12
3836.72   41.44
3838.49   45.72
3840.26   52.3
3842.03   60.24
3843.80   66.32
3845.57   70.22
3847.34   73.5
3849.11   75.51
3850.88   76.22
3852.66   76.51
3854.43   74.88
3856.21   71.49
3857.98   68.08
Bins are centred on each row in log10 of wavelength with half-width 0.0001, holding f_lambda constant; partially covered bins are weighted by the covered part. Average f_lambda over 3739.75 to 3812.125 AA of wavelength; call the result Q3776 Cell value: 64.3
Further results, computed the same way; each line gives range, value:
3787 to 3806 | 64.2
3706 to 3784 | 60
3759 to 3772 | 60.8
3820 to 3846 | 55.3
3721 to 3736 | 56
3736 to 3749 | 56.6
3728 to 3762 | 57.4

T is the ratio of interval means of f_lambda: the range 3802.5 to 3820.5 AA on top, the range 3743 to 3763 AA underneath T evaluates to 1.22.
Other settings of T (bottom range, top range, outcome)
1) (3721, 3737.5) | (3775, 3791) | 1.32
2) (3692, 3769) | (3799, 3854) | 1.09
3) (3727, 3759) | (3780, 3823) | 1.20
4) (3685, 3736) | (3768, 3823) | 1.16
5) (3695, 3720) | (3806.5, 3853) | 1.07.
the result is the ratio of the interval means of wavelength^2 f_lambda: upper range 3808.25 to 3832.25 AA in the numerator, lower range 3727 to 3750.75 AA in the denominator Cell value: 1.2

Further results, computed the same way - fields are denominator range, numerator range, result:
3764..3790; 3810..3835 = 0.94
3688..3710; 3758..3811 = 1.19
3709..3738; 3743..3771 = 1.05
